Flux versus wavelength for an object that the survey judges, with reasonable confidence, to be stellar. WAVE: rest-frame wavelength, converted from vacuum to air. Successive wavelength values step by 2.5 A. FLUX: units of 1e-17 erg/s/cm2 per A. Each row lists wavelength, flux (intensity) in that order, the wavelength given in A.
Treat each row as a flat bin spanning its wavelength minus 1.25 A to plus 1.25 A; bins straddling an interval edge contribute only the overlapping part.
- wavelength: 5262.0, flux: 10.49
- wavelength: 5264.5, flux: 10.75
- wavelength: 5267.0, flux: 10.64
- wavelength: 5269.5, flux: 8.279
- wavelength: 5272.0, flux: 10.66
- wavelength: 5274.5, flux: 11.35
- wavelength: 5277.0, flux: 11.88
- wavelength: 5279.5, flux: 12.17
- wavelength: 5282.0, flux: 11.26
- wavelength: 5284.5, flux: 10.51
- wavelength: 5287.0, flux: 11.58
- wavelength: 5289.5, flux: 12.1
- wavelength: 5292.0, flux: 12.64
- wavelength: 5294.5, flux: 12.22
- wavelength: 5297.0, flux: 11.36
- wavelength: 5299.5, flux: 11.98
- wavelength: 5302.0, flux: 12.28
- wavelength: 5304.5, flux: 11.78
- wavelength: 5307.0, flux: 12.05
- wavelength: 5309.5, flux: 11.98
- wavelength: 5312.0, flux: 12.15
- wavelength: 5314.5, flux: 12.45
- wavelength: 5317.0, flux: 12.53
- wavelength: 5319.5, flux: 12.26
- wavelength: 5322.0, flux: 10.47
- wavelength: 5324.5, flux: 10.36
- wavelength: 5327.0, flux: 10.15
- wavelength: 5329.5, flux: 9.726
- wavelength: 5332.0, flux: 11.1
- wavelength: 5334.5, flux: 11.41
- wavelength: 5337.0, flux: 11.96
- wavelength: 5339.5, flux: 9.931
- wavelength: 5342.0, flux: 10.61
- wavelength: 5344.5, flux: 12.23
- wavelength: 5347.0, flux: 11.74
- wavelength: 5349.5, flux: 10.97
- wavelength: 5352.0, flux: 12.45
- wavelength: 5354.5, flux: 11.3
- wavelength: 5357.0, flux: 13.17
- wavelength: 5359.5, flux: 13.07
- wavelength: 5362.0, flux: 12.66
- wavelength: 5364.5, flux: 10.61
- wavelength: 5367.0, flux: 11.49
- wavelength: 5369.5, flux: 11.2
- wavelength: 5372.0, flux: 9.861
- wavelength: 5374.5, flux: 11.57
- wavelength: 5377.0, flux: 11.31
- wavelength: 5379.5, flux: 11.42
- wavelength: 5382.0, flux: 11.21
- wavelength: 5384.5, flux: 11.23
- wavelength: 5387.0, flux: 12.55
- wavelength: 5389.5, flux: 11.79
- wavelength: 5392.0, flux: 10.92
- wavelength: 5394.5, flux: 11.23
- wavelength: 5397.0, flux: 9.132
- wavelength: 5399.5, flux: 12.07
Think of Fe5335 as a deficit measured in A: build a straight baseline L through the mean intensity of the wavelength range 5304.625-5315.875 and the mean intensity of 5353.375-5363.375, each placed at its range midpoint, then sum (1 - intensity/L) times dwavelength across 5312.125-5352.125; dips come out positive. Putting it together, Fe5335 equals 3.4 A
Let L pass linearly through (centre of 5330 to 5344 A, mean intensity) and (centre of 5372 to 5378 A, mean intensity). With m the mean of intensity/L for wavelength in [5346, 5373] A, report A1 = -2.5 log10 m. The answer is -0.06 mag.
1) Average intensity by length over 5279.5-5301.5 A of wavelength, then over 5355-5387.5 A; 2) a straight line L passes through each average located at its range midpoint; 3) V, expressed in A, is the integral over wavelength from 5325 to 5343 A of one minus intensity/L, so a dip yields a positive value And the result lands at 1.5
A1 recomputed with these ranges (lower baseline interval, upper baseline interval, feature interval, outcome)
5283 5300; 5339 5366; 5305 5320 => -0.042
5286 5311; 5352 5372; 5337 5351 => 0.064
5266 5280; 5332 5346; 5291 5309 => -0.102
